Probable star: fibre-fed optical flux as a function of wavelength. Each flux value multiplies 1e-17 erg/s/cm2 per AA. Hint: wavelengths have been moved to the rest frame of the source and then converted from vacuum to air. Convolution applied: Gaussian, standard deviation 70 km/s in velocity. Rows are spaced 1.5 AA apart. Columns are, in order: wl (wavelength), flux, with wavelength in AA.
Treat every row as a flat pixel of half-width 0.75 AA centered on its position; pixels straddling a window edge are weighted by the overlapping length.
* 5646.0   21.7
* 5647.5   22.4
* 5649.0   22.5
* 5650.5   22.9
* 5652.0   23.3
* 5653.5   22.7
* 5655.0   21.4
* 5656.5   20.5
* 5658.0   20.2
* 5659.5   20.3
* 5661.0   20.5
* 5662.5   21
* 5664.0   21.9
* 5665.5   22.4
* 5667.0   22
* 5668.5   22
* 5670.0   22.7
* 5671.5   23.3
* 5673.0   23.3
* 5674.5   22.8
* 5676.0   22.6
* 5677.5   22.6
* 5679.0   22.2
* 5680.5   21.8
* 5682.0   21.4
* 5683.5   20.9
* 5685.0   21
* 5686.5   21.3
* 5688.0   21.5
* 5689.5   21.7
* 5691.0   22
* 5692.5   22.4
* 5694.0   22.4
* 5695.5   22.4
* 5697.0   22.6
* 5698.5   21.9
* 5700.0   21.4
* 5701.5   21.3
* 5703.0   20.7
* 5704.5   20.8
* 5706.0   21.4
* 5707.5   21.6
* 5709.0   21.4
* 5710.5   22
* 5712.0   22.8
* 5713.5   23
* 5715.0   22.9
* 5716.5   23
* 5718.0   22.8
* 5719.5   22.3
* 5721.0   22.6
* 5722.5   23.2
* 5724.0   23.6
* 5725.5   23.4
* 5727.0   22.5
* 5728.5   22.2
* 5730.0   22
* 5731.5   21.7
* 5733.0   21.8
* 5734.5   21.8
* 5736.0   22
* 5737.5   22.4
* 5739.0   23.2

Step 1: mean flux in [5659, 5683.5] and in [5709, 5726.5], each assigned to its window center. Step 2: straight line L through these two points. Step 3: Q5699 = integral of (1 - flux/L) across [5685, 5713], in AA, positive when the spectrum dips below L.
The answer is 0.9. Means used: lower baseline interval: 22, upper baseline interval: 22.8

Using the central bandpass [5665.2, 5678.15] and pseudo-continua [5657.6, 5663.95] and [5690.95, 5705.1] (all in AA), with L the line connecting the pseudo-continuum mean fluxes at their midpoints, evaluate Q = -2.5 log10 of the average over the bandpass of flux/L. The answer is -0.08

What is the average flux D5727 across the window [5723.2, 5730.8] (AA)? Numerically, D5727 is 22.7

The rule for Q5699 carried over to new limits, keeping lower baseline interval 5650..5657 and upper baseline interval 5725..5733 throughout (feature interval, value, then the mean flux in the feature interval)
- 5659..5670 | 0.3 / 21.6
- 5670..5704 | 0.4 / 22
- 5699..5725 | 0.1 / 22.2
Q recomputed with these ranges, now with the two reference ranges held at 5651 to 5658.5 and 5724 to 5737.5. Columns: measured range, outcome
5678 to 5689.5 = 0.022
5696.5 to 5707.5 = 0.031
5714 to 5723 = -0.030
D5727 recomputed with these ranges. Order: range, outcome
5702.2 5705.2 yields 20.8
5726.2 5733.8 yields 22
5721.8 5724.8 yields 23.4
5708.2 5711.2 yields 21.7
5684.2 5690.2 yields 21.4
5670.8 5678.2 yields 22.9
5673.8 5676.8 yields 22.7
